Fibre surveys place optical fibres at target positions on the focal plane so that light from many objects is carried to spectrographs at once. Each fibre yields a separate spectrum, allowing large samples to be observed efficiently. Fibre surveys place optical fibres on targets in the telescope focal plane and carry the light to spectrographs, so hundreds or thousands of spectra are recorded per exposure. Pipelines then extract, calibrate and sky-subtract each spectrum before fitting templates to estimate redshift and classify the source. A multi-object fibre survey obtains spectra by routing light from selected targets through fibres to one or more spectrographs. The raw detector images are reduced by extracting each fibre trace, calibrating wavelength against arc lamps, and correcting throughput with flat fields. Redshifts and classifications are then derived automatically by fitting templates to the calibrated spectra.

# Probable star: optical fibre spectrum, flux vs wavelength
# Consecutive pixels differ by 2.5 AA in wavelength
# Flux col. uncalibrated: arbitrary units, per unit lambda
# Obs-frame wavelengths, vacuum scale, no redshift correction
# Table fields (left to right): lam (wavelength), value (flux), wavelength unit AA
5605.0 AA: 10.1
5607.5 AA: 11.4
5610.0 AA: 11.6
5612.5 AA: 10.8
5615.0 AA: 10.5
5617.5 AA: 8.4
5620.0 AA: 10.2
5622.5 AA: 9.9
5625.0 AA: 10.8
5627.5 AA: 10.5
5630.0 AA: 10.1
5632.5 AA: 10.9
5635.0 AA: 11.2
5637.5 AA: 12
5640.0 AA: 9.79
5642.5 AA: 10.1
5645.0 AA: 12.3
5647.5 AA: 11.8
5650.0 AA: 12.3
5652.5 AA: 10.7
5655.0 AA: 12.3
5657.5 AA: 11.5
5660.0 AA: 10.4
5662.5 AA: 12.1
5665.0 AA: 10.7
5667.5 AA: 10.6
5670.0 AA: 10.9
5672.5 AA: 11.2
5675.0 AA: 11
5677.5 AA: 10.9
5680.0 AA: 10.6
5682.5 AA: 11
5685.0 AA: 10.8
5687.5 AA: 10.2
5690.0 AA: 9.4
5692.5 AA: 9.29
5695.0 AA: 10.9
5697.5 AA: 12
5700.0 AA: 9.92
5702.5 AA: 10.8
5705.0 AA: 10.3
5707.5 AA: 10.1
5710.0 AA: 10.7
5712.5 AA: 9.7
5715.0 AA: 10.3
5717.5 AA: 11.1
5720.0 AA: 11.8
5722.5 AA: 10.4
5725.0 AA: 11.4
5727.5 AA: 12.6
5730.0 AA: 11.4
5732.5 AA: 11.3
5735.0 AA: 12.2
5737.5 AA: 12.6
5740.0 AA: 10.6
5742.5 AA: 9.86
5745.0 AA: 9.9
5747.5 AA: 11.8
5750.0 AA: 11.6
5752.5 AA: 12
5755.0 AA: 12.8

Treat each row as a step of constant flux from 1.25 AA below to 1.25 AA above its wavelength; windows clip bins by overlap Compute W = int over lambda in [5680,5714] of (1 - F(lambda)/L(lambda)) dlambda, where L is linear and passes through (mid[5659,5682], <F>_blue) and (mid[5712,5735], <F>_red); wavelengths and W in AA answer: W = 2.1 AA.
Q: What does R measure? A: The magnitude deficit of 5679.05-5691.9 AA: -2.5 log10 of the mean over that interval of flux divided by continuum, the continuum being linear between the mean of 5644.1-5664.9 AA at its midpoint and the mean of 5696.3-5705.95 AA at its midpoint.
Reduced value 0.072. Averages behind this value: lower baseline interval 11.6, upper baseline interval 10.8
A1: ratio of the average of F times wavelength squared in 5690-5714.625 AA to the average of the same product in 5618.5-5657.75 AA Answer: 1.0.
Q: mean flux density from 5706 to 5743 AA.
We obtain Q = 11.1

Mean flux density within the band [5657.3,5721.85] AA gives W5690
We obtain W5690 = 10.7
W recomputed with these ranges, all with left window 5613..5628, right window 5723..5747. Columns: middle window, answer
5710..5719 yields 0.5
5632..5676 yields -3.3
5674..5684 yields -0.2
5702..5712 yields 0.6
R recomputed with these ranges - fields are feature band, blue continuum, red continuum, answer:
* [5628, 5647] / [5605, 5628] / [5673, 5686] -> -0.04 mag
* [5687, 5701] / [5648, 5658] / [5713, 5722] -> 0.09 mag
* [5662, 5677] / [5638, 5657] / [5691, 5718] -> 0.00 mag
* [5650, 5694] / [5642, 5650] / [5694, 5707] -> 0.04 mag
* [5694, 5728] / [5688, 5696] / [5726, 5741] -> -0.01 mag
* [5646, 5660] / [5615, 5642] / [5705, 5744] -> -0.10 mag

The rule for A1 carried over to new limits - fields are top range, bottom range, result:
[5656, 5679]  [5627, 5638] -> 1.03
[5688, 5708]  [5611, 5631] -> 1.05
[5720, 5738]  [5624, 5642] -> 1.13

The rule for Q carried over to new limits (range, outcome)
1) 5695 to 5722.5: 10.7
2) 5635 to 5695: 11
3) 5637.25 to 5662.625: 11.3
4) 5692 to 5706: 10.6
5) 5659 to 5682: 10.9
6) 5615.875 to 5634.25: 10.2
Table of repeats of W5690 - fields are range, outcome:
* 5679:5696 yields 10.3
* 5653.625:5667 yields 11.3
